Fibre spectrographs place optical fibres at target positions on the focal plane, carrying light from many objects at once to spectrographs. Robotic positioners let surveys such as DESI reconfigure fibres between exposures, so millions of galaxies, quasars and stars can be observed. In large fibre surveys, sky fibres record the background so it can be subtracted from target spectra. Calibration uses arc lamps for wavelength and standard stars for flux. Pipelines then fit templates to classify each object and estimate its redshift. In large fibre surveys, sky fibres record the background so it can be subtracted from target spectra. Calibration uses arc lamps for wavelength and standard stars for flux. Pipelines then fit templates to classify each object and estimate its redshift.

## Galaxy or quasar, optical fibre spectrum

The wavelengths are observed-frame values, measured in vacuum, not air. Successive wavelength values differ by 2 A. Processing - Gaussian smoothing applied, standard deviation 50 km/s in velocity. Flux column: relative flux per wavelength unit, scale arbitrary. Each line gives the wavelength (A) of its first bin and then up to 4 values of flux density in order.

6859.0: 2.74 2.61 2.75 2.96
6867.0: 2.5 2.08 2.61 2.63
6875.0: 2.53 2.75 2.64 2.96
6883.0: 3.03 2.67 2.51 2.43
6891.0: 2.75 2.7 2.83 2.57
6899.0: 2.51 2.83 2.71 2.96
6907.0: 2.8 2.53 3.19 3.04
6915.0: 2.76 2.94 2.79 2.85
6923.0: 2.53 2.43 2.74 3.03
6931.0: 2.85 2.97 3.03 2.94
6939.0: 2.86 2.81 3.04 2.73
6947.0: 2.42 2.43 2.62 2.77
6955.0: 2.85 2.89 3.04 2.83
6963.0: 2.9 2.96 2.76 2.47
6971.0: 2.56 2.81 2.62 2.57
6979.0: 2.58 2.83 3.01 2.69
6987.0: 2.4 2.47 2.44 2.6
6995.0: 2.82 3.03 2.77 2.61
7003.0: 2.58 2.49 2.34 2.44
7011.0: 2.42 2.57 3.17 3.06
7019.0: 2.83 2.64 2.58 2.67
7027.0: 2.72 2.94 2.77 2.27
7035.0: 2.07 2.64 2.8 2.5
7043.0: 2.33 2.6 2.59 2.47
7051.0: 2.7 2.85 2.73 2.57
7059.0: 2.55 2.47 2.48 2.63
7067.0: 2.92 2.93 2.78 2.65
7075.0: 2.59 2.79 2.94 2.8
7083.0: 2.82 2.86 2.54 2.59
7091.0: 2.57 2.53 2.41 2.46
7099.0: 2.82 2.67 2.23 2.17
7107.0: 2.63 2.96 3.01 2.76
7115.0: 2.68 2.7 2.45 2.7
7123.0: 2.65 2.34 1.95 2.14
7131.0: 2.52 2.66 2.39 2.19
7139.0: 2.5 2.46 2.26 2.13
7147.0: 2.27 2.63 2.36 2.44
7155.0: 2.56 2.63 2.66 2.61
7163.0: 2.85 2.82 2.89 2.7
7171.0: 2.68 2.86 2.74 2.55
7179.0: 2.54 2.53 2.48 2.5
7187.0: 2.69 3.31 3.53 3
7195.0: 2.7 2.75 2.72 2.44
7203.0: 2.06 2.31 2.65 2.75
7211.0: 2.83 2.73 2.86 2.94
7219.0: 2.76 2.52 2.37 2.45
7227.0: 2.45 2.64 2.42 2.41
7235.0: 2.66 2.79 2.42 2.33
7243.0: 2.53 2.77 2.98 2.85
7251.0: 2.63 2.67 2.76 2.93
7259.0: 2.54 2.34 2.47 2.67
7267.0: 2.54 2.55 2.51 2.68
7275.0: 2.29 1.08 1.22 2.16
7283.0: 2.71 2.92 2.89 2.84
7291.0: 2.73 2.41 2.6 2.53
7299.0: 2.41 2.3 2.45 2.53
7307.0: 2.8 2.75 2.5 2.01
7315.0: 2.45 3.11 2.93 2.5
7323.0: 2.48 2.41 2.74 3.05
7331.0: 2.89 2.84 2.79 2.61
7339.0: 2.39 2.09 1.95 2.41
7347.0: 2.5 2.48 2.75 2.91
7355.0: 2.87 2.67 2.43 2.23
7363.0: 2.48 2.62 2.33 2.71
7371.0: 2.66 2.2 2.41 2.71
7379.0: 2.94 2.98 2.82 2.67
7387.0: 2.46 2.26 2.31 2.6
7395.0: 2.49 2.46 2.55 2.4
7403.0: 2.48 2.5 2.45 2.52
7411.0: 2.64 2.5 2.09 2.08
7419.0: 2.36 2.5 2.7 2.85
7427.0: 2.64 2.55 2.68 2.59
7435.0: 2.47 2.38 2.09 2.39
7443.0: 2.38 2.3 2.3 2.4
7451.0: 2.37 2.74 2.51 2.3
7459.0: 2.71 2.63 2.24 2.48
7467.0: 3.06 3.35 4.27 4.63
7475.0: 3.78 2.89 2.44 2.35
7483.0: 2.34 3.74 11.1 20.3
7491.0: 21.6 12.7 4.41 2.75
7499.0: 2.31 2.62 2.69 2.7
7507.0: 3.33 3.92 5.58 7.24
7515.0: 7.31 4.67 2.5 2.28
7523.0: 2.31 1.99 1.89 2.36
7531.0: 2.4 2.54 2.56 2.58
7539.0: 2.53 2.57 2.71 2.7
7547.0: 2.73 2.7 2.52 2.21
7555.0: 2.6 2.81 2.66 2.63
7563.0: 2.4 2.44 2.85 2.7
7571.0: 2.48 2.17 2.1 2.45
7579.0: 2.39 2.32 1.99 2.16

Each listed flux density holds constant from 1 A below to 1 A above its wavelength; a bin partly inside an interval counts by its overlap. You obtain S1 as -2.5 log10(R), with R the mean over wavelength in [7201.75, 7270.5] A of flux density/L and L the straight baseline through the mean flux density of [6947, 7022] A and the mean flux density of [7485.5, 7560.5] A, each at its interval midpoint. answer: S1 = 0.334 mag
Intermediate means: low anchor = 2.7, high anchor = 4.51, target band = 2.6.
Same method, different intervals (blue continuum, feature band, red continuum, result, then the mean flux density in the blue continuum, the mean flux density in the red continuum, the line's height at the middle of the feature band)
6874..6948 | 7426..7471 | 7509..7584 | 0.12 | 2.77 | 2.88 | 2.86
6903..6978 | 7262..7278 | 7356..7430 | 0.11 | 2.79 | 2.52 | 2.59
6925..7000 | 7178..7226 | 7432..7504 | 0.28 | 2.76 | 4.29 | 3.49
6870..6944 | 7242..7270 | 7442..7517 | 0.42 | 2.78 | 4.67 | 3.93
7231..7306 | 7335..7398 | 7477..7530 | 0.40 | 2.51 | 5.32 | 3.68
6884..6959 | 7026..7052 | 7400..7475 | 0.07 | 2.77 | 2.62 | 2.74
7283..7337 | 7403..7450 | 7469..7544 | 0.48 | 2.65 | 4.66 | 3.84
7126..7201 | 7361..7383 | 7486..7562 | 0.38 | 2.6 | 4.47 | 3.68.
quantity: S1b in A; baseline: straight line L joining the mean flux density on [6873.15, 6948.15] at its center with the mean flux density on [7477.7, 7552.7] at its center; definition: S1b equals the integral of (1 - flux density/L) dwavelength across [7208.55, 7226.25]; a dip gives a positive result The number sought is 4.7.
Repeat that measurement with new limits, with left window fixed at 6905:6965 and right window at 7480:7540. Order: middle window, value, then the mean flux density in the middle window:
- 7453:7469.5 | 7.4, 2.64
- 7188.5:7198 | 1.9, 3.04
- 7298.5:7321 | 8.9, 2.57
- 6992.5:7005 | 1.4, 2.72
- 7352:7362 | 4.1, 2.62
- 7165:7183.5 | 5.2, 2.68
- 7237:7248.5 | 3.9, 2.63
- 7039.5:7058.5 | 3.8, 2.6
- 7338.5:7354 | 6.9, 2.44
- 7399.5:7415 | 7.2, 2.47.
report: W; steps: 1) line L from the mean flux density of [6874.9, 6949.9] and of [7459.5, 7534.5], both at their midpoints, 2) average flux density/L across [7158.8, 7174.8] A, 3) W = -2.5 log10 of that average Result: 0.29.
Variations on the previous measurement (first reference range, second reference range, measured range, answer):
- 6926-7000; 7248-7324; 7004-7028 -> 0.02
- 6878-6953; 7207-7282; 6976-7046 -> 0.03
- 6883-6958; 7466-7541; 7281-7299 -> 0.44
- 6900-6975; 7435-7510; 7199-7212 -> 0.37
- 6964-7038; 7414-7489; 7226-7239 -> 0.14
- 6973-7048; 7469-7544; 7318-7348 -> 0.46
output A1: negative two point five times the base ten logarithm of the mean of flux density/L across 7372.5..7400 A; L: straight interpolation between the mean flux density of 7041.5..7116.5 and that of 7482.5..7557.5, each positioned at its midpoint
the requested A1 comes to 0.47 mag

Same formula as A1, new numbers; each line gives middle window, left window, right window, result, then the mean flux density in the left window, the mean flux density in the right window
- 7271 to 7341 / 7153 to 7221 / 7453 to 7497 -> 0.46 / 2.71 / 5.48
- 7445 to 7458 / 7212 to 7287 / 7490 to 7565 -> 0.38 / 2.53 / 3.79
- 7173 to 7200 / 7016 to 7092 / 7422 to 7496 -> 0.15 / 2.66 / 4.26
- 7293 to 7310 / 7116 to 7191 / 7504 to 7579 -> 0.07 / 2.56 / 2.94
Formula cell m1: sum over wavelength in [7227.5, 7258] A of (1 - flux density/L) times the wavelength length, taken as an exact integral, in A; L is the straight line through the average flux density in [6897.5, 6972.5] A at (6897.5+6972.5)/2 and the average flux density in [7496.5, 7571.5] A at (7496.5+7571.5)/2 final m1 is 2.5 A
